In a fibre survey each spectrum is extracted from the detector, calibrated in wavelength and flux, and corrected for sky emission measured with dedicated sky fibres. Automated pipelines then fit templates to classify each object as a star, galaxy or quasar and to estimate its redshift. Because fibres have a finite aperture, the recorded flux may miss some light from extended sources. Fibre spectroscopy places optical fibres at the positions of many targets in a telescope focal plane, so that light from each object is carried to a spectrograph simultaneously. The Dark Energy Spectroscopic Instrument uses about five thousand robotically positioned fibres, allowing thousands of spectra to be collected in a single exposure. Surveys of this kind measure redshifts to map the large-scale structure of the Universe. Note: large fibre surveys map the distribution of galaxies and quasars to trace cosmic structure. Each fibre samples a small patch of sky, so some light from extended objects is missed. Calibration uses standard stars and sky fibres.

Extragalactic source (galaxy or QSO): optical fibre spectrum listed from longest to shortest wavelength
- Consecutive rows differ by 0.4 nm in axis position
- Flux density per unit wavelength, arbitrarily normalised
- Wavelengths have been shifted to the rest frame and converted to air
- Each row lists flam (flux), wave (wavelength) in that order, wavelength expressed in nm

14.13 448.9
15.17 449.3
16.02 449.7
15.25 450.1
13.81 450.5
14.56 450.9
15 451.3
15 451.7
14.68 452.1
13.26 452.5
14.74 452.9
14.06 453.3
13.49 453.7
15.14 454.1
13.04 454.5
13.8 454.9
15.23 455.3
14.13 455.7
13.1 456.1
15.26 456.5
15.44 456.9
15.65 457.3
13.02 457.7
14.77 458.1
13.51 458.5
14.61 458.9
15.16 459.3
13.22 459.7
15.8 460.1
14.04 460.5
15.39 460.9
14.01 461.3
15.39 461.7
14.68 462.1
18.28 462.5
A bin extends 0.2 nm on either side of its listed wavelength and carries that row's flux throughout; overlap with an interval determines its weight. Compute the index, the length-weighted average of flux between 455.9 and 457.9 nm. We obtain 14.5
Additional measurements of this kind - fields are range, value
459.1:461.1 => 14.7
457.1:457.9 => 14.3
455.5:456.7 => 14.2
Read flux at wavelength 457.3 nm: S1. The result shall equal 15.65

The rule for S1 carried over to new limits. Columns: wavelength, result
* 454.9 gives 13.8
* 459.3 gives 15.16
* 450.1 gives 15.25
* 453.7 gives 13.49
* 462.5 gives 18.28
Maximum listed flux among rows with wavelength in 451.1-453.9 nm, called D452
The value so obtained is 15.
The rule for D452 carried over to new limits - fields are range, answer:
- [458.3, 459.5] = 15.16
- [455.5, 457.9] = 15.65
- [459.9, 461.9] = 15.8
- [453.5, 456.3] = 15.23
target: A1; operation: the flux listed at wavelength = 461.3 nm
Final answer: 14.01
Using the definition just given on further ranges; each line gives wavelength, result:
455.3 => 15.23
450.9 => 14.56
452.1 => 14.68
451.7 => 15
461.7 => 15.39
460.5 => 14.04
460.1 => 15.8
